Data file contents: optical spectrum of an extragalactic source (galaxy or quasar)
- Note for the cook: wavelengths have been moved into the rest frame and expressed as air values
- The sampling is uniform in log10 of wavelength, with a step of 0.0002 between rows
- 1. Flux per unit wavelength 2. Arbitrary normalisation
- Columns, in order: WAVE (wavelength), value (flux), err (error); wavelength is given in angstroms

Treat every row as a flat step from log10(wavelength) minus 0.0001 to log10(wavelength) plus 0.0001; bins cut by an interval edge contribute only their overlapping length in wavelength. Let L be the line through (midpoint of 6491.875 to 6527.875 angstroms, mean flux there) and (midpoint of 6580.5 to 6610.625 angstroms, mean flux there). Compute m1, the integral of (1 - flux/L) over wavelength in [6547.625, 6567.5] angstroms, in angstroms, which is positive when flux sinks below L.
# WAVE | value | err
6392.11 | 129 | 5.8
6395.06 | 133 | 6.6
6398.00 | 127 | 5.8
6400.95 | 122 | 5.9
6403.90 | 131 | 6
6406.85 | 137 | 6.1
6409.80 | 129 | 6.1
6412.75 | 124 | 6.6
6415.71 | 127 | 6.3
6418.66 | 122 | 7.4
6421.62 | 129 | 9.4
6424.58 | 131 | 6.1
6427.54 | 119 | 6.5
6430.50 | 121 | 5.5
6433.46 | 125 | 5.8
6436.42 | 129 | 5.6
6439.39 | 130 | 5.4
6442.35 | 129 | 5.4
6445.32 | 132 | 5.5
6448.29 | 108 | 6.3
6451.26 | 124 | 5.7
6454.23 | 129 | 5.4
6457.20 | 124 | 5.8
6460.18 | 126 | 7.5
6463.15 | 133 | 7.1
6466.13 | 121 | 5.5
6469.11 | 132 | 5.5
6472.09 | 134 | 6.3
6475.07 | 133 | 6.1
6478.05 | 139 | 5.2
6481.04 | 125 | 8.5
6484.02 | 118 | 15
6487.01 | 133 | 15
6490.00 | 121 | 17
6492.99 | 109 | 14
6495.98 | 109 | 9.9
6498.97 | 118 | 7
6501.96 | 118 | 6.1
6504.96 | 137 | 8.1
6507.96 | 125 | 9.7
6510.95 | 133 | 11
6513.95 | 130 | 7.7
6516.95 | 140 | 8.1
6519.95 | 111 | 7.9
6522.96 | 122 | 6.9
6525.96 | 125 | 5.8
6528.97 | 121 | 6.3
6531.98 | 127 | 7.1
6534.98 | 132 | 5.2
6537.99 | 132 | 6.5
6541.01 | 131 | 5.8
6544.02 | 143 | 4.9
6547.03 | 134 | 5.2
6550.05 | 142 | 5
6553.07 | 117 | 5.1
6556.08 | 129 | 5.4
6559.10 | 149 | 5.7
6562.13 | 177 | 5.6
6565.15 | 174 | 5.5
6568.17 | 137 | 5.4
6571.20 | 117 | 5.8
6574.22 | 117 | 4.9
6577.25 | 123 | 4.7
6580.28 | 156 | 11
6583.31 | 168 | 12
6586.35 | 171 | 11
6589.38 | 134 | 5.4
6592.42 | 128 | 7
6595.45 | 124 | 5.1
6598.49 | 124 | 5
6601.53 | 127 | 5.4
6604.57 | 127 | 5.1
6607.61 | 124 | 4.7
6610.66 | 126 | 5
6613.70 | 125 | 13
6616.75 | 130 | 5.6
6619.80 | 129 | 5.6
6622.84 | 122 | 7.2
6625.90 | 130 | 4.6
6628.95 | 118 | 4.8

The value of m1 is -2.5 angstroms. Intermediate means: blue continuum 123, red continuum 137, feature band 147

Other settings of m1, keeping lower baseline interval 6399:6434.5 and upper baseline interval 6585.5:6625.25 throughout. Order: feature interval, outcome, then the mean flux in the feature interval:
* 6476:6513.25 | 1.06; 124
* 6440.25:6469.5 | 0.31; 126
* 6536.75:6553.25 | -0.78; 134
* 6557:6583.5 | -3.32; 145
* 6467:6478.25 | -0.53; 133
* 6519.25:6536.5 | 0.62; 124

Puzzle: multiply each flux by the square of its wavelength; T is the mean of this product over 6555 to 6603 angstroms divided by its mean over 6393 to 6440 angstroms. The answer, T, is 1.17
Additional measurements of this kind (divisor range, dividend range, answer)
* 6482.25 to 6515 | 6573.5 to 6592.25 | 1.21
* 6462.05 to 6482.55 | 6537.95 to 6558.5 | 1.04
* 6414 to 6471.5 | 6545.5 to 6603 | 1.15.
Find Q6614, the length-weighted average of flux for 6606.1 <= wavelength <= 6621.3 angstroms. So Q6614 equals 127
